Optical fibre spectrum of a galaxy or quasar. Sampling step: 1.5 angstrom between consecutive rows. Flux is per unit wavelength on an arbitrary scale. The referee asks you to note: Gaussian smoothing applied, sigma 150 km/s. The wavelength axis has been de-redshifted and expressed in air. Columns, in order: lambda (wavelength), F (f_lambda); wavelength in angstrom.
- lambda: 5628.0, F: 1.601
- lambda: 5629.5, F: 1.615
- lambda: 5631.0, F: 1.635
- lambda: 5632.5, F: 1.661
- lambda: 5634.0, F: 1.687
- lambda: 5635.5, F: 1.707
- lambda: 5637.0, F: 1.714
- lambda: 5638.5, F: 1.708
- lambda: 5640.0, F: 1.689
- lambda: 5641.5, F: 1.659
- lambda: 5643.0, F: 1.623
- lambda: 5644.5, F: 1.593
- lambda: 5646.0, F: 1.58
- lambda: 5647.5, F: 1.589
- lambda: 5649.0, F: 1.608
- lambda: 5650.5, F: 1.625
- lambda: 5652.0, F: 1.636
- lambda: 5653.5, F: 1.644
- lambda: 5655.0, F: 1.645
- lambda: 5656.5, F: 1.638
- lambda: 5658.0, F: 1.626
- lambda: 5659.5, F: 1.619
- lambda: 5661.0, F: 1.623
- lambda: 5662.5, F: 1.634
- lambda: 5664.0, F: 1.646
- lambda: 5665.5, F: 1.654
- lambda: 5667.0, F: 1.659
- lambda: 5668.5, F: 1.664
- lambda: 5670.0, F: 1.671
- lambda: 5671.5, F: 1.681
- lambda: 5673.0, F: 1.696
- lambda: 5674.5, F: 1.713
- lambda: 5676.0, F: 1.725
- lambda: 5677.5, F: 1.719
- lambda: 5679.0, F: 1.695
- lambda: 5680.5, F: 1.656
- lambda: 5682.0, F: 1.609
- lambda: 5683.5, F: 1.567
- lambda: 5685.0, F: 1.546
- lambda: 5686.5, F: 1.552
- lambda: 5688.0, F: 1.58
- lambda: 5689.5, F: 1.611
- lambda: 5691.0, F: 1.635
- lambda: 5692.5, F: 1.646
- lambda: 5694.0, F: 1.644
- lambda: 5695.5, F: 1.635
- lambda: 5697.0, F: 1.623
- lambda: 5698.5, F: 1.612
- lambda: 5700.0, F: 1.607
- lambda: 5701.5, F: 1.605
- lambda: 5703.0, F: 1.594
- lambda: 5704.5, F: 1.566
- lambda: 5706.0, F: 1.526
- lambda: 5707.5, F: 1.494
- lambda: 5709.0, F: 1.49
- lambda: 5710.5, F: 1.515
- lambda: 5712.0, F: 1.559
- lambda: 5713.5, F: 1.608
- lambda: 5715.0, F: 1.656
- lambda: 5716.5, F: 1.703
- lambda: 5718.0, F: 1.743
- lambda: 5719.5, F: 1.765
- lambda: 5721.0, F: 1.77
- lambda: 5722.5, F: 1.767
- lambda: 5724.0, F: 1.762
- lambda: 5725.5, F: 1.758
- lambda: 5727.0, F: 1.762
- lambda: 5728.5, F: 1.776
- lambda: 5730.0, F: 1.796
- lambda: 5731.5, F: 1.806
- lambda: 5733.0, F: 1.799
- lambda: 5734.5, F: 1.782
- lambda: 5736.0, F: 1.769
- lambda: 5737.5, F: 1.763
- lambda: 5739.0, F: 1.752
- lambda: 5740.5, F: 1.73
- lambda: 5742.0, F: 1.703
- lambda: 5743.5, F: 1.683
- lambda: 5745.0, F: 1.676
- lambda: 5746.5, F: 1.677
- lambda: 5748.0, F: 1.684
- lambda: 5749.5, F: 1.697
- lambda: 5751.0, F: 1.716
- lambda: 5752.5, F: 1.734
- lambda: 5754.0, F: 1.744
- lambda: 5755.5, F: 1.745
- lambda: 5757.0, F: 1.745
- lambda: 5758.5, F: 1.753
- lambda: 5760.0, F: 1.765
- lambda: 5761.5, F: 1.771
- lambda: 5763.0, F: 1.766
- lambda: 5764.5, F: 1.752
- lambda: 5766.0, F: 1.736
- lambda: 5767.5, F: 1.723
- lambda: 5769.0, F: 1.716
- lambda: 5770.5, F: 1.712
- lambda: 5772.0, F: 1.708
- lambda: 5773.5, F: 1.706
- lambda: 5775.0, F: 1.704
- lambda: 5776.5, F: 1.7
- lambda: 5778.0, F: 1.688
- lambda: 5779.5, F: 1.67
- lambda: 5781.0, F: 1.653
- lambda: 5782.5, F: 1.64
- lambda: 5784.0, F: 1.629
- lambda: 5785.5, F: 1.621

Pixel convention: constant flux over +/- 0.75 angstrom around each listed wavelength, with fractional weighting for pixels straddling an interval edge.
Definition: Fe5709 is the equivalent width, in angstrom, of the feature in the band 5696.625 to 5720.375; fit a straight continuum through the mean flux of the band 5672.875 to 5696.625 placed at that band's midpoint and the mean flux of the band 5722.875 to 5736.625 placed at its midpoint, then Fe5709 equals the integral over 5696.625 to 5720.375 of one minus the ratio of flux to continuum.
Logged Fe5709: 1.5 angstrom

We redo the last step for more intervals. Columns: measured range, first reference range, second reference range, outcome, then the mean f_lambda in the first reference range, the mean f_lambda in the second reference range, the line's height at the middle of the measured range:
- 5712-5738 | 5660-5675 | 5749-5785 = -0.82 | 1.66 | 1.72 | 1.69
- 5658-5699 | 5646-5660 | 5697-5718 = -0.89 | 1.62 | 1.59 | 1.61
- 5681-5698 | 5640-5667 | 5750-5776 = 0.60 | 1.63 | 1.73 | 1.66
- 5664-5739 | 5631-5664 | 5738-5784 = 0.55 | 1.64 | 1.71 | 1.68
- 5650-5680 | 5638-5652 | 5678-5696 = -0.70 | 1.63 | 1.62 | 1.62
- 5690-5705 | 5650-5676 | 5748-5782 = 0.53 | 1.65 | 1.72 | 1.68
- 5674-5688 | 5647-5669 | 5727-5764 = 0.21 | 1.63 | 1.74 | 1.66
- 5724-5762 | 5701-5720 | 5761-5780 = -1.82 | 1.6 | 1.72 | 1.66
